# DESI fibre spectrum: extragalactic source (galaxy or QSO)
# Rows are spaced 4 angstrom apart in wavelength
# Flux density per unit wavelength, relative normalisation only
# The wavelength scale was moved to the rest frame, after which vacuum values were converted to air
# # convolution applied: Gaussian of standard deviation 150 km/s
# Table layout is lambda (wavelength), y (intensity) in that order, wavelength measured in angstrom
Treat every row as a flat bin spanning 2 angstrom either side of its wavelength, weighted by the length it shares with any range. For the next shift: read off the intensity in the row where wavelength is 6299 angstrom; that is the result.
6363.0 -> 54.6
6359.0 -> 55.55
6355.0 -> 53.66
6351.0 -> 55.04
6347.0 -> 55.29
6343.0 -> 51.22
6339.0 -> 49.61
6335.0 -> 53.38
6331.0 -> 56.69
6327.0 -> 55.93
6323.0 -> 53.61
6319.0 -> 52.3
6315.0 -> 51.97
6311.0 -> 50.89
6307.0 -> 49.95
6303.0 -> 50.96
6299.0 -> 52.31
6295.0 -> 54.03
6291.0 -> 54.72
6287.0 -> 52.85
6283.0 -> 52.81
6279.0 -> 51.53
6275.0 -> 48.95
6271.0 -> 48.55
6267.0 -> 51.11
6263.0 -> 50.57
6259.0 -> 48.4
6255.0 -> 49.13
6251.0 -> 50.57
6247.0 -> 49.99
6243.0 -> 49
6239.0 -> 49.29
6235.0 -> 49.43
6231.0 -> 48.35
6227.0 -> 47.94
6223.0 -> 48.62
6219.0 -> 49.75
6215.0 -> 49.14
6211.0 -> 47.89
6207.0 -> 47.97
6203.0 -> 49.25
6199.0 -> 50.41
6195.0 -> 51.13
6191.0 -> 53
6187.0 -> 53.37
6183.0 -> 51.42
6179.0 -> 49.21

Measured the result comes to 52.31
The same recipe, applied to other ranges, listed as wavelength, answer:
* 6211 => 47.89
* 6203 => 49.25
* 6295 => 54.03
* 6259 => 48.4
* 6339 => 49.61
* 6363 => 54.6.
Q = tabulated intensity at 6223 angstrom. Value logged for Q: 48.62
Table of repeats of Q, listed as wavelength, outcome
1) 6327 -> 55.93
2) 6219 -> 49.75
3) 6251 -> 50.57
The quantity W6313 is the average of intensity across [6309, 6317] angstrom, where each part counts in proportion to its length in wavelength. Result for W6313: 51.4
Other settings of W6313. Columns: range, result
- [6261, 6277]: 49.8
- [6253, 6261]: 48.8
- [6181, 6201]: 51.9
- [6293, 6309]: 51.8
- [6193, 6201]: 50.8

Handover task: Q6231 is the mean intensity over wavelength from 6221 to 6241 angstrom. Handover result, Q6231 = 48.7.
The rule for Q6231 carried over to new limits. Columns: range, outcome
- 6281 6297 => 53.6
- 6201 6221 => 48.8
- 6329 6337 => 55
